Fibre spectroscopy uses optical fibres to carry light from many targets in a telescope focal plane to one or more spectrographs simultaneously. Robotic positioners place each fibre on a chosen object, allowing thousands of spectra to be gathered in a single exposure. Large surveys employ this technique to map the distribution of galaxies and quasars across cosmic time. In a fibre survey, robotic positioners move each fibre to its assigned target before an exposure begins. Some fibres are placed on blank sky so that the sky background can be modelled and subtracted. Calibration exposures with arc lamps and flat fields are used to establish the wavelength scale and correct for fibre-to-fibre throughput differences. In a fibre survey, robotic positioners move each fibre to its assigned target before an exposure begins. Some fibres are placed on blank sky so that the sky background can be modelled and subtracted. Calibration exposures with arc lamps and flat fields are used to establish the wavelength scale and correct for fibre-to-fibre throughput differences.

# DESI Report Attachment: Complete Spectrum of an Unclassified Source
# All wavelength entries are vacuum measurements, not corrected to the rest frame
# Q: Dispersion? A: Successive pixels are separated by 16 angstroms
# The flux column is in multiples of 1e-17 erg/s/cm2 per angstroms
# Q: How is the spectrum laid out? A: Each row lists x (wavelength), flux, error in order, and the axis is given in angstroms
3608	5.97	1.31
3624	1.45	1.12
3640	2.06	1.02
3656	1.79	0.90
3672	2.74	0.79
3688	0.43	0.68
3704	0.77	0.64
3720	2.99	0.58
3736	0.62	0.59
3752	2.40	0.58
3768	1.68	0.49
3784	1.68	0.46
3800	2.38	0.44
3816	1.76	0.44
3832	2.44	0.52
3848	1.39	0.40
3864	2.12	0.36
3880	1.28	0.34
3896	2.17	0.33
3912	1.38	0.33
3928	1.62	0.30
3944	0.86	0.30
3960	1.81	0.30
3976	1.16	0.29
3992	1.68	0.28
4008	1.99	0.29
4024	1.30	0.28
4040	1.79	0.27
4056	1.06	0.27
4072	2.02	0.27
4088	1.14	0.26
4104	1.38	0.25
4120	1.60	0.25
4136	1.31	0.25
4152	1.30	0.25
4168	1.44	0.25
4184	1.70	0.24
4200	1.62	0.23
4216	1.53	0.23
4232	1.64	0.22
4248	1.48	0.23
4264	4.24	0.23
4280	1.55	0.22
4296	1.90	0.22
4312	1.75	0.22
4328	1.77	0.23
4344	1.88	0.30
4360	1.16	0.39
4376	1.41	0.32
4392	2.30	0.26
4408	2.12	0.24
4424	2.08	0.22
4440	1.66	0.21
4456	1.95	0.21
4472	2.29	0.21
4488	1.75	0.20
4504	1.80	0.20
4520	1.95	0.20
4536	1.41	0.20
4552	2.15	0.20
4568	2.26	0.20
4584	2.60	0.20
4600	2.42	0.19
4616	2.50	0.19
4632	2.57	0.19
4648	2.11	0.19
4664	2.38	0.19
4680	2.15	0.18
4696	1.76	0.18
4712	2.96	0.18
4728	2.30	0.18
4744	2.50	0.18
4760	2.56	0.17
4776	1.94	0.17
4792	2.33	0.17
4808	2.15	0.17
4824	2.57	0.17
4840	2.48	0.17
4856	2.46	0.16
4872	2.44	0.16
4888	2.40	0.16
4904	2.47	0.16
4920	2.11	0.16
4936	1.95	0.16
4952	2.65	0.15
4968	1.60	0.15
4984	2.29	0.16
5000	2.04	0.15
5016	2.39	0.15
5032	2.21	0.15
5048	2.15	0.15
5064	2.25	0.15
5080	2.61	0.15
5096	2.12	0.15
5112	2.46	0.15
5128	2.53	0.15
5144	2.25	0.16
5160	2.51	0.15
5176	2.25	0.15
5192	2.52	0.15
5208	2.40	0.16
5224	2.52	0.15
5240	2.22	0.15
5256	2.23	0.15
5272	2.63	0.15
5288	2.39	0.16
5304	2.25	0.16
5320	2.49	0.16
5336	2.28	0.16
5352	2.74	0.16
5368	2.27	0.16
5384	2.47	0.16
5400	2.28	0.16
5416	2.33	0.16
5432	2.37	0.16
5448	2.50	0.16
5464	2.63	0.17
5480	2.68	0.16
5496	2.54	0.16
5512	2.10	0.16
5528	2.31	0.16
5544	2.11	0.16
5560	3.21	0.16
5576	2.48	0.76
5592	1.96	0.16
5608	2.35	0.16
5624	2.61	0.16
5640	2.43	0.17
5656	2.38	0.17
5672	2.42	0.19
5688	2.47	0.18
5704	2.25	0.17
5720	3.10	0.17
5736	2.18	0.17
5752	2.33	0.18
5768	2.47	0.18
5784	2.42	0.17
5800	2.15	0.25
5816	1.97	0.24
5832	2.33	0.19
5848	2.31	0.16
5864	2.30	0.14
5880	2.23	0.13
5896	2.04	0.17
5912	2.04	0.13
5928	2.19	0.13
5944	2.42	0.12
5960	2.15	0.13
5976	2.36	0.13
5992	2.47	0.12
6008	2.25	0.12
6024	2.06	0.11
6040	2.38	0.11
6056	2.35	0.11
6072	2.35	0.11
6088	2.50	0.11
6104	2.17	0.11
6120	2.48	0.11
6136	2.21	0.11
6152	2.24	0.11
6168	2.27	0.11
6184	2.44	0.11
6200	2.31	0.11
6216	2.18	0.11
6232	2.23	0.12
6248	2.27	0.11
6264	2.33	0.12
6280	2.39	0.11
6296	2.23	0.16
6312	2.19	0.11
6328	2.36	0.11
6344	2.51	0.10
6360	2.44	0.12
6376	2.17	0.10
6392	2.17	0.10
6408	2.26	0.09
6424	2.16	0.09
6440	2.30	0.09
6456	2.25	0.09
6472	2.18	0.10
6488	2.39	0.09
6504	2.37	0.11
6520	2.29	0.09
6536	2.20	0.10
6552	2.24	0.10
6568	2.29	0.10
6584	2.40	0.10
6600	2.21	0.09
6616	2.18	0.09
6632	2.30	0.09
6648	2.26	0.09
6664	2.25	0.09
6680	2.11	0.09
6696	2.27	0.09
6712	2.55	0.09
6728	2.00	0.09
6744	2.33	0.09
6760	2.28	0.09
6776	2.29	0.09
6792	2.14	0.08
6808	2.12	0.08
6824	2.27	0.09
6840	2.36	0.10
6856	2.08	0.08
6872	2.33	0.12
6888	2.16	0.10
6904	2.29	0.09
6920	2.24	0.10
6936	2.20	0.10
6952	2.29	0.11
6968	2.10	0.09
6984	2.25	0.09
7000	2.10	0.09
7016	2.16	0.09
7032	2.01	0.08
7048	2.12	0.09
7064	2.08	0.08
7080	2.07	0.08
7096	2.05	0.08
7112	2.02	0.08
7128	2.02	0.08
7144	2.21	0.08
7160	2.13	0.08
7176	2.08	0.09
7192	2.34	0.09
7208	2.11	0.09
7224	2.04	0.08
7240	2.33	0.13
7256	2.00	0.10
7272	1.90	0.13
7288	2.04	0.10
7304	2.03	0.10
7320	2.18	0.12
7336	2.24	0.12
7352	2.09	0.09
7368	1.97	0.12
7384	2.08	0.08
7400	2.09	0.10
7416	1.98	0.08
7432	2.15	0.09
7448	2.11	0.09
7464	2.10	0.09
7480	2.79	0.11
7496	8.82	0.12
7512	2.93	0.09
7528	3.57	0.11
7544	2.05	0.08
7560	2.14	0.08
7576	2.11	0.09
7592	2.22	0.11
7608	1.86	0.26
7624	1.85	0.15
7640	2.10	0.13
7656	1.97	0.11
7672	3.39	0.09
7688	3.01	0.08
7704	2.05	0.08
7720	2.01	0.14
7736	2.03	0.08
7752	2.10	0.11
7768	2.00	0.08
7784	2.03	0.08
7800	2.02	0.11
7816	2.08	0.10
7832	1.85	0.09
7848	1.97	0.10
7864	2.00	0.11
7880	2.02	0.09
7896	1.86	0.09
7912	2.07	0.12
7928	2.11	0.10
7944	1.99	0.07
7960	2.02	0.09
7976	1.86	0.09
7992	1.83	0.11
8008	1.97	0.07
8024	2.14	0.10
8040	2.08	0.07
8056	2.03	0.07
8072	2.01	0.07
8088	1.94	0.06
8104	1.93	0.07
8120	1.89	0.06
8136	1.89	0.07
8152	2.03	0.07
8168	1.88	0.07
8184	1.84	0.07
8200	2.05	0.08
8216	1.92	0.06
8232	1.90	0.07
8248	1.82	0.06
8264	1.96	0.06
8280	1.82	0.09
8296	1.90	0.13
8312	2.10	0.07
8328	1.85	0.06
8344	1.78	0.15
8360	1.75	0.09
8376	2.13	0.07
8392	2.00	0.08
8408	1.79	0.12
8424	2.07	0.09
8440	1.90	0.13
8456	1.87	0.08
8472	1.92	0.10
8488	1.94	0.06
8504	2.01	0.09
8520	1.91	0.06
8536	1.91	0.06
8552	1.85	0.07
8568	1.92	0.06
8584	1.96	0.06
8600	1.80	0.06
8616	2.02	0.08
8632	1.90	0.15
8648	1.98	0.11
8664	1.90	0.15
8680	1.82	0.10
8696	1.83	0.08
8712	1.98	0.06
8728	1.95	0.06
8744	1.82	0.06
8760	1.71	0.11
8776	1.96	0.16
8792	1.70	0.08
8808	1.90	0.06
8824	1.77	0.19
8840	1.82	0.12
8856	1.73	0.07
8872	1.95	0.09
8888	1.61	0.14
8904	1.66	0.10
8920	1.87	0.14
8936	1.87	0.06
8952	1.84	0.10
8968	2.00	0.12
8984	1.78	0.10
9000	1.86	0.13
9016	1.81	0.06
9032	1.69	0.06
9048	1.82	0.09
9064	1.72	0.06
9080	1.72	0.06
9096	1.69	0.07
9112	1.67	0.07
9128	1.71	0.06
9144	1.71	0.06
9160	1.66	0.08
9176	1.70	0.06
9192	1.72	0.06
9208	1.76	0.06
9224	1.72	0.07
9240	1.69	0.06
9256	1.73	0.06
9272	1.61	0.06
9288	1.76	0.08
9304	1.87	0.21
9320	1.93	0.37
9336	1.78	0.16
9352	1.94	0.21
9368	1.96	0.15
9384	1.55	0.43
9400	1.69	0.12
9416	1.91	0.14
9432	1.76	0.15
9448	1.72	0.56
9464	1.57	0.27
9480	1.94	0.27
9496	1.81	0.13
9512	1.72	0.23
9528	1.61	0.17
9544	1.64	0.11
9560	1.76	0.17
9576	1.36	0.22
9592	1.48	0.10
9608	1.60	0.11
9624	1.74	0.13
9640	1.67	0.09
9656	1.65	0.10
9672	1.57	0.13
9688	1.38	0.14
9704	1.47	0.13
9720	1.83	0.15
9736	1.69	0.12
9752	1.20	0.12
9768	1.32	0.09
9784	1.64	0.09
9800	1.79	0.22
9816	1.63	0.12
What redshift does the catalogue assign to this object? 0.142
